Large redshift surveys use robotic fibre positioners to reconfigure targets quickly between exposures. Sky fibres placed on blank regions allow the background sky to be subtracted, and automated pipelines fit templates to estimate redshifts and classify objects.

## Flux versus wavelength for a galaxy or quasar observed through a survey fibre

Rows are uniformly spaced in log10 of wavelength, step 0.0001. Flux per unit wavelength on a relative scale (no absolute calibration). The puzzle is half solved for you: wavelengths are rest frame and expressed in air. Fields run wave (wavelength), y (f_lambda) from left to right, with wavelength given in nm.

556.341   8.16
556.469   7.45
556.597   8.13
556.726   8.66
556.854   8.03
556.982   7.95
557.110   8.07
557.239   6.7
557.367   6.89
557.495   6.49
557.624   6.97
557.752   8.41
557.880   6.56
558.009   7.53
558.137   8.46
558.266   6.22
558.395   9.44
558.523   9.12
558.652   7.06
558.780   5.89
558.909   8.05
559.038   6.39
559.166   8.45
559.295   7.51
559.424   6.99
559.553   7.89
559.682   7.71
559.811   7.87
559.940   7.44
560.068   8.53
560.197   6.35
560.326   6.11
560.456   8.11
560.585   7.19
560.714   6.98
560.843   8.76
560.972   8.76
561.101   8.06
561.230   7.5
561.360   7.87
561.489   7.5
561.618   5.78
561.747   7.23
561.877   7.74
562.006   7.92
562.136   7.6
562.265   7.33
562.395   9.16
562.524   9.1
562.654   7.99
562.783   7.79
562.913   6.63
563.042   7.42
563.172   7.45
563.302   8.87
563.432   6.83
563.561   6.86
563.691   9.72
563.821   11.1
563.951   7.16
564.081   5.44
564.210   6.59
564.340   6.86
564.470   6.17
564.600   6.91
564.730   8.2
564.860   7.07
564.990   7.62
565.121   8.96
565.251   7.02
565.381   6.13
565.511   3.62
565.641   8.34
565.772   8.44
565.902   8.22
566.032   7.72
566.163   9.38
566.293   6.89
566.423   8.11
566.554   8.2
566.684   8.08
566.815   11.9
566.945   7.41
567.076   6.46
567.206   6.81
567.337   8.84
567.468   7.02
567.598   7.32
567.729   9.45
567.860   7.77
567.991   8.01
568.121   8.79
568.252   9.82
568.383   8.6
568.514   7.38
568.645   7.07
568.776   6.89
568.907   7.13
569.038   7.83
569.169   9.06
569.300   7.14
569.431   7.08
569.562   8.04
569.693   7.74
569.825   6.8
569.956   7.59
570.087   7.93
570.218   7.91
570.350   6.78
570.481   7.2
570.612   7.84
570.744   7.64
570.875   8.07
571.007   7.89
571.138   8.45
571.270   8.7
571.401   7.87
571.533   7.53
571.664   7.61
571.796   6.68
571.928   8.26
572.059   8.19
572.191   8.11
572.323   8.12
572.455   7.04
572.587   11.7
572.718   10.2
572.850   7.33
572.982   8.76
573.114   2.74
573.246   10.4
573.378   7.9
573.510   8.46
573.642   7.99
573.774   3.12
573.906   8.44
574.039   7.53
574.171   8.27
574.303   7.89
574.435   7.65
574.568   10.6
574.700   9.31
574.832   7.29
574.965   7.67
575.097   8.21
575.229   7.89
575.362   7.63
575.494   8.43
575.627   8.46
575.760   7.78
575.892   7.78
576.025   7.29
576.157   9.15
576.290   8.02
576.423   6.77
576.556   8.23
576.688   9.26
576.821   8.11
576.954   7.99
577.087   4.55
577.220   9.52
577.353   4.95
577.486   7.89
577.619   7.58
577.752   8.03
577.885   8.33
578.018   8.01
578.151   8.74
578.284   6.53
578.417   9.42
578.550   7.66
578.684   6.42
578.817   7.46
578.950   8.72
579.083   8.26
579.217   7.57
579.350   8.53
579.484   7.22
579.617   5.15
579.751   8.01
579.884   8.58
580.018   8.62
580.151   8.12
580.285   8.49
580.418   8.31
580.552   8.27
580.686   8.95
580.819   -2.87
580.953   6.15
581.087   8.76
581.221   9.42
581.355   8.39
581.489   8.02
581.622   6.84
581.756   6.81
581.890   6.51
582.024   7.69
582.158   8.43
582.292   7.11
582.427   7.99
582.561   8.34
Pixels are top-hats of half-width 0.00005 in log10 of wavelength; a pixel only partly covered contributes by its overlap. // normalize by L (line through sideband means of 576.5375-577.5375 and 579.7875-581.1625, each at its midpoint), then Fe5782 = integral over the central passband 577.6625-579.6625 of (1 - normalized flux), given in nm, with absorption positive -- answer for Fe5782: -0.11 nm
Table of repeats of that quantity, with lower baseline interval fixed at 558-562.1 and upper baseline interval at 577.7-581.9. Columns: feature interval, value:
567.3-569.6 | -0.11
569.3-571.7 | -0.04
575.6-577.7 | -0.04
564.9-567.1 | -0.07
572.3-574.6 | -0.12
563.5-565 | 0.02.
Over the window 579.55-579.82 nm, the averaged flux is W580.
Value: 6.61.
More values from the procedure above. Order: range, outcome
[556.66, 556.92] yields 8.33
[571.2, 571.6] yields 8.04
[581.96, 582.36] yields 7.73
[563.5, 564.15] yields 8.05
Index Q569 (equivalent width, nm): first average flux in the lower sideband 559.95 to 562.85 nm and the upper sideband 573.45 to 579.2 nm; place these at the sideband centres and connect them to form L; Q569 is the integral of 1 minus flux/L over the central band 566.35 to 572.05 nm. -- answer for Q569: -0.08 nm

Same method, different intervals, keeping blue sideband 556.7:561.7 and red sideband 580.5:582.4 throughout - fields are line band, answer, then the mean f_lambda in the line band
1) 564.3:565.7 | 0.08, 6.99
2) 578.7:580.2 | -0.15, 7.79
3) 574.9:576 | -0.12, 7.96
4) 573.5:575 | -0.13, 7.83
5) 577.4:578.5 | -0.14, 8.01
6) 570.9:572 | -0.09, 7.88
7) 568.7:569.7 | -0.04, 7.6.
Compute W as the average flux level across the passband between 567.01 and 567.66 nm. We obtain 7.29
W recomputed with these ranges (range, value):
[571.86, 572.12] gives 8.23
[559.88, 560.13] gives 8.02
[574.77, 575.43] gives 7.75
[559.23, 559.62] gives 7.45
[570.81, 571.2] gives 8.13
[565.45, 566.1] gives 7.29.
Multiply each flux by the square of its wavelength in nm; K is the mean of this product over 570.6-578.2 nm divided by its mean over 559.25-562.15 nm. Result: 1.1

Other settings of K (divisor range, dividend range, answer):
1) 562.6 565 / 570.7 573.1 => 1.11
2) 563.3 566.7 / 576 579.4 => 1.08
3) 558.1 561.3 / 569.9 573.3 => 1.09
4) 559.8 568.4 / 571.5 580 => 1.06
